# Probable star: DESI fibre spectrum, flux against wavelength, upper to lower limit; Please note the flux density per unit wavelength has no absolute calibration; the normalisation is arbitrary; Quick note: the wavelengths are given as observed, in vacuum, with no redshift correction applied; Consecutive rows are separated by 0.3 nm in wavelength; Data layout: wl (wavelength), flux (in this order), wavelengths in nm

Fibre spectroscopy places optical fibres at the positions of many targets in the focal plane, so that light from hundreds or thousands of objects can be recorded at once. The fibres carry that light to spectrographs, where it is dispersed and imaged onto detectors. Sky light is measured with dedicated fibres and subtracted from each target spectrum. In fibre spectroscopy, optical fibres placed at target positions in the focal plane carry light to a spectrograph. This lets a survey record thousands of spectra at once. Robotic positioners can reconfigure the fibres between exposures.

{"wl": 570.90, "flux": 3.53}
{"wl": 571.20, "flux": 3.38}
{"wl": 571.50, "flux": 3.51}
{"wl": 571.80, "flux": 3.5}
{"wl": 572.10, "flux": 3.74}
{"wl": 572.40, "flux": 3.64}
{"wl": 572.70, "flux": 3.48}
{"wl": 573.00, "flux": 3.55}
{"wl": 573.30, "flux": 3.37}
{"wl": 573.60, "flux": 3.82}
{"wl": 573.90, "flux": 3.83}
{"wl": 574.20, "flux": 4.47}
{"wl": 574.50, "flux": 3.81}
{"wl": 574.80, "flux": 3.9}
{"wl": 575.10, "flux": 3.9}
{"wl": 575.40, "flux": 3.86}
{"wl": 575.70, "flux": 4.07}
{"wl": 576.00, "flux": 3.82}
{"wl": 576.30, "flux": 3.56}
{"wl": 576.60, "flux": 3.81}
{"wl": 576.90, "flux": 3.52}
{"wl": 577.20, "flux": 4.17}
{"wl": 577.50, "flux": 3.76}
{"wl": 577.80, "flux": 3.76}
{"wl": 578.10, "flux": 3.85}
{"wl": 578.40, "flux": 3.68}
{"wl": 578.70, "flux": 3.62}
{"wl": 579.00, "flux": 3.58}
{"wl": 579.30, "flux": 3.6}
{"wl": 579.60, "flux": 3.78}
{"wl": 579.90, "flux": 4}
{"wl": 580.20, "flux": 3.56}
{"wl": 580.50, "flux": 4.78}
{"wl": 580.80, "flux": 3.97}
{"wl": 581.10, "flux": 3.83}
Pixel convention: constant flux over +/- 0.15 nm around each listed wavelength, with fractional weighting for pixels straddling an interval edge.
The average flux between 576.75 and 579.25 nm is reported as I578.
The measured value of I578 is 3.74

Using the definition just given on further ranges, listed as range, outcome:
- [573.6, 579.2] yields 3.83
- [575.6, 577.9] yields 3.8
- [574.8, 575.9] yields 3.93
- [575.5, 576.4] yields 3.83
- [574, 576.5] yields 3.92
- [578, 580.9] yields 3.84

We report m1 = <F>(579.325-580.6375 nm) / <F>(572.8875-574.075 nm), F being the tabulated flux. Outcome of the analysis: 1.1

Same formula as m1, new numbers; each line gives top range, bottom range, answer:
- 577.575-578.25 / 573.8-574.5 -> 0.93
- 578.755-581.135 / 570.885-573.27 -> 1.10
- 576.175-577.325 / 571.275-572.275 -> 1.05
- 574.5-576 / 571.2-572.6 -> 1.09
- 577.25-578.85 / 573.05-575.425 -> 0.98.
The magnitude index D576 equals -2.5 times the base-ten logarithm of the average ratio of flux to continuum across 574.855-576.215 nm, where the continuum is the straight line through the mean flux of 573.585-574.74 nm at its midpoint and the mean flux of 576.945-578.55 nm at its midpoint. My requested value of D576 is 0.010 mag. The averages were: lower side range 4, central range 3.89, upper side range 3.82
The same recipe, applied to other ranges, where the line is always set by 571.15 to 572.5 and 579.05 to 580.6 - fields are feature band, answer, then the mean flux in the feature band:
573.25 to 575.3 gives -0.07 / 3.9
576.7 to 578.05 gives 0.00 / 3.81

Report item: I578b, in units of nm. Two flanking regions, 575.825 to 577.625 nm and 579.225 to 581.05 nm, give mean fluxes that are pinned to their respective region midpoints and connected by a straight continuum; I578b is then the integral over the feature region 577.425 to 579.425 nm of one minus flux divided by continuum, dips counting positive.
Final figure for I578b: 0.090 nm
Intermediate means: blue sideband 3.78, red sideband 3.96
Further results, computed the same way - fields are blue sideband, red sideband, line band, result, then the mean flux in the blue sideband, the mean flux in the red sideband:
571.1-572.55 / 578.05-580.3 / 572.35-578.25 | -0.278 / 3.56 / 3.71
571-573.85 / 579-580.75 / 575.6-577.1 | -0.005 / 3.56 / 3.91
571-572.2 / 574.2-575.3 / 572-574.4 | 0.003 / 3.52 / 3.95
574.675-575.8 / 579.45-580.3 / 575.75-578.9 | 0.085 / 3.93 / 3.79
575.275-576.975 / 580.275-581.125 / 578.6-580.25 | 0.153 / 3.78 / 4.19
